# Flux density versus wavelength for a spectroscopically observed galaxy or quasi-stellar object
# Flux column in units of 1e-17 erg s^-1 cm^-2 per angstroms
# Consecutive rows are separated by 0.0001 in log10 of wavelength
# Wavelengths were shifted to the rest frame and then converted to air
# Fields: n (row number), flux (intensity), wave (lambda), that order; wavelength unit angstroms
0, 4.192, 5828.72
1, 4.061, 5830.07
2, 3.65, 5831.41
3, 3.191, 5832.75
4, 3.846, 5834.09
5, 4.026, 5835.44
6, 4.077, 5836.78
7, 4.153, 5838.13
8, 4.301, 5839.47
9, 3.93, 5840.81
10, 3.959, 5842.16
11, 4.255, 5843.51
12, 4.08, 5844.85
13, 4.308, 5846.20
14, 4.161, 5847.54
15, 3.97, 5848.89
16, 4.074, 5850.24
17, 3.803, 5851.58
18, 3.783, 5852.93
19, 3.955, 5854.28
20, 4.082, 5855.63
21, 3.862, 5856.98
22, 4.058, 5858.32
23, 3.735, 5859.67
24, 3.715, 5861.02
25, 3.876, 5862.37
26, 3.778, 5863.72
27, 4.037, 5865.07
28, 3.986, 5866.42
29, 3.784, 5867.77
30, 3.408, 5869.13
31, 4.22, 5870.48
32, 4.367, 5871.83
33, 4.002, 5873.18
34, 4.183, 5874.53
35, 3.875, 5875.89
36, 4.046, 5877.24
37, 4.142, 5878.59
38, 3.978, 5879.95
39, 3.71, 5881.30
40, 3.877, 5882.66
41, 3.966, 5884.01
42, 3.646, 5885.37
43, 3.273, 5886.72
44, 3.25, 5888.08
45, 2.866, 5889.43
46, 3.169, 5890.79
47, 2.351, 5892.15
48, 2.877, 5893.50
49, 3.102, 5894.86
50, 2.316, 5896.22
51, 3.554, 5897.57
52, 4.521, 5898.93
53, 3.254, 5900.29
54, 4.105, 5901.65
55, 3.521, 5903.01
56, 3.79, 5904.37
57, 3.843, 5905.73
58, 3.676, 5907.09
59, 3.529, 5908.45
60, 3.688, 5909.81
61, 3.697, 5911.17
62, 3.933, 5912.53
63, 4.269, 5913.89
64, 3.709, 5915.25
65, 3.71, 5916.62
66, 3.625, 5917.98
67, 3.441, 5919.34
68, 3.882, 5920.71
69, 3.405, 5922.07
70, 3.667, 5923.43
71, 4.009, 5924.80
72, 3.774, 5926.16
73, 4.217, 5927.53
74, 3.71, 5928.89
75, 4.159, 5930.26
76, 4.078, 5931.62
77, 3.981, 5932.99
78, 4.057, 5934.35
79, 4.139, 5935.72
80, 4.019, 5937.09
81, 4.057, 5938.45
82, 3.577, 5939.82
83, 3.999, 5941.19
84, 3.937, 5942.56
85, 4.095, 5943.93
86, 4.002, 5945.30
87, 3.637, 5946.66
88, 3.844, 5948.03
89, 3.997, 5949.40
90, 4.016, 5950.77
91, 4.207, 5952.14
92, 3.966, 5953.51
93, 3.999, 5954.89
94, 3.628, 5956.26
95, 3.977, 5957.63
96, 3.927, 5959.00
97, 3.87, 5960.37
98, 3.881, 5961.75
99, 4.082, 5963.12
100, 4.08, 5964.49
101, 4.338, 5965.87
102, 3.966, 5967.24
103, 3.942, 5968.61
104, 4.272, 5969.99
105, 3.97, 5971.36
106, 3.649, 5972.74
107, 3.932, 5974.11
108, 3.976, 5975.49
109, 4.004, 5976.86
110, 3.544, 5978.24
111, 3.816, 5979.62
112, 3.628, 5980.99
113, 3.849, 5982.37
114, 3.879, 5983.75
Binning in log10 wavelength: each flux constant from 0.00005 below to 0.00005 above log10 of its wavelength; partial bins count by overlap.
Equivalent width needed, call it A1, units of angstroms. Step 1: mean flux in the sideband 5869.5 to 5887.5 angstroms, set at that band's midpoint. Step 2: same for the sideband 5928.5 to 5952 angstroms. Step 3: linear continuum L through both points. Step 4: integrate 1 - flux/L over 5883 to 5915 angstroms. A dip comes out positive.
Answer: 3.65 angstroms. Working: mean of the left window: 3.93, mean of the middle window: 3.5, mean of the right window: 3.97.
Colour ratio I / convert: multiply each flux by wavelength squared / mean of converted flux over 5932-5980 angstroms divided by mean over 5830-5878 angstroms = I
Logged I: 1.0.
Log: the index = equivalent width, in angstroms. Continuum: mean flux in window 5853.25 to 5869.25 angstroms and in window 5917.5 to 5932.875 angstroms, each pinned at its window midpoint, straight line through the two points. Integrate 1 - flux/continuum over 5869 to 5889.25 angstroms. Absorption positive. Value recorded 0.0 angstroms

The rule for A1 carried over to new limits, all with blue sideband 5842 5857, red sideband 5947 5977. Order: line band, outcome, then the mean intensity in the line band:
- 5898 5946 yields 1.6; 3.86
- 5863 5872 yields 0.2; 3.91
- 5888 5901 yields 2.9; 3.12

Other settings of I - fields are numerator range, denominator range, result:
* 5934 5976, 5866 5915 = 1.11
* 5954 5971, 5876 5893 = 1.16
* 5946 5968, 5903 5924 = 1.08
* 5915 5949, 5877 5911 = 1.12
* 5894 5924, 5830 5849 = 0.93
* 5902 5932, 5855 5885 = 0.98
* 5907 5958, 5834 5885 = 1.00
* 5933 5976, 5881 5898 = 1.26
